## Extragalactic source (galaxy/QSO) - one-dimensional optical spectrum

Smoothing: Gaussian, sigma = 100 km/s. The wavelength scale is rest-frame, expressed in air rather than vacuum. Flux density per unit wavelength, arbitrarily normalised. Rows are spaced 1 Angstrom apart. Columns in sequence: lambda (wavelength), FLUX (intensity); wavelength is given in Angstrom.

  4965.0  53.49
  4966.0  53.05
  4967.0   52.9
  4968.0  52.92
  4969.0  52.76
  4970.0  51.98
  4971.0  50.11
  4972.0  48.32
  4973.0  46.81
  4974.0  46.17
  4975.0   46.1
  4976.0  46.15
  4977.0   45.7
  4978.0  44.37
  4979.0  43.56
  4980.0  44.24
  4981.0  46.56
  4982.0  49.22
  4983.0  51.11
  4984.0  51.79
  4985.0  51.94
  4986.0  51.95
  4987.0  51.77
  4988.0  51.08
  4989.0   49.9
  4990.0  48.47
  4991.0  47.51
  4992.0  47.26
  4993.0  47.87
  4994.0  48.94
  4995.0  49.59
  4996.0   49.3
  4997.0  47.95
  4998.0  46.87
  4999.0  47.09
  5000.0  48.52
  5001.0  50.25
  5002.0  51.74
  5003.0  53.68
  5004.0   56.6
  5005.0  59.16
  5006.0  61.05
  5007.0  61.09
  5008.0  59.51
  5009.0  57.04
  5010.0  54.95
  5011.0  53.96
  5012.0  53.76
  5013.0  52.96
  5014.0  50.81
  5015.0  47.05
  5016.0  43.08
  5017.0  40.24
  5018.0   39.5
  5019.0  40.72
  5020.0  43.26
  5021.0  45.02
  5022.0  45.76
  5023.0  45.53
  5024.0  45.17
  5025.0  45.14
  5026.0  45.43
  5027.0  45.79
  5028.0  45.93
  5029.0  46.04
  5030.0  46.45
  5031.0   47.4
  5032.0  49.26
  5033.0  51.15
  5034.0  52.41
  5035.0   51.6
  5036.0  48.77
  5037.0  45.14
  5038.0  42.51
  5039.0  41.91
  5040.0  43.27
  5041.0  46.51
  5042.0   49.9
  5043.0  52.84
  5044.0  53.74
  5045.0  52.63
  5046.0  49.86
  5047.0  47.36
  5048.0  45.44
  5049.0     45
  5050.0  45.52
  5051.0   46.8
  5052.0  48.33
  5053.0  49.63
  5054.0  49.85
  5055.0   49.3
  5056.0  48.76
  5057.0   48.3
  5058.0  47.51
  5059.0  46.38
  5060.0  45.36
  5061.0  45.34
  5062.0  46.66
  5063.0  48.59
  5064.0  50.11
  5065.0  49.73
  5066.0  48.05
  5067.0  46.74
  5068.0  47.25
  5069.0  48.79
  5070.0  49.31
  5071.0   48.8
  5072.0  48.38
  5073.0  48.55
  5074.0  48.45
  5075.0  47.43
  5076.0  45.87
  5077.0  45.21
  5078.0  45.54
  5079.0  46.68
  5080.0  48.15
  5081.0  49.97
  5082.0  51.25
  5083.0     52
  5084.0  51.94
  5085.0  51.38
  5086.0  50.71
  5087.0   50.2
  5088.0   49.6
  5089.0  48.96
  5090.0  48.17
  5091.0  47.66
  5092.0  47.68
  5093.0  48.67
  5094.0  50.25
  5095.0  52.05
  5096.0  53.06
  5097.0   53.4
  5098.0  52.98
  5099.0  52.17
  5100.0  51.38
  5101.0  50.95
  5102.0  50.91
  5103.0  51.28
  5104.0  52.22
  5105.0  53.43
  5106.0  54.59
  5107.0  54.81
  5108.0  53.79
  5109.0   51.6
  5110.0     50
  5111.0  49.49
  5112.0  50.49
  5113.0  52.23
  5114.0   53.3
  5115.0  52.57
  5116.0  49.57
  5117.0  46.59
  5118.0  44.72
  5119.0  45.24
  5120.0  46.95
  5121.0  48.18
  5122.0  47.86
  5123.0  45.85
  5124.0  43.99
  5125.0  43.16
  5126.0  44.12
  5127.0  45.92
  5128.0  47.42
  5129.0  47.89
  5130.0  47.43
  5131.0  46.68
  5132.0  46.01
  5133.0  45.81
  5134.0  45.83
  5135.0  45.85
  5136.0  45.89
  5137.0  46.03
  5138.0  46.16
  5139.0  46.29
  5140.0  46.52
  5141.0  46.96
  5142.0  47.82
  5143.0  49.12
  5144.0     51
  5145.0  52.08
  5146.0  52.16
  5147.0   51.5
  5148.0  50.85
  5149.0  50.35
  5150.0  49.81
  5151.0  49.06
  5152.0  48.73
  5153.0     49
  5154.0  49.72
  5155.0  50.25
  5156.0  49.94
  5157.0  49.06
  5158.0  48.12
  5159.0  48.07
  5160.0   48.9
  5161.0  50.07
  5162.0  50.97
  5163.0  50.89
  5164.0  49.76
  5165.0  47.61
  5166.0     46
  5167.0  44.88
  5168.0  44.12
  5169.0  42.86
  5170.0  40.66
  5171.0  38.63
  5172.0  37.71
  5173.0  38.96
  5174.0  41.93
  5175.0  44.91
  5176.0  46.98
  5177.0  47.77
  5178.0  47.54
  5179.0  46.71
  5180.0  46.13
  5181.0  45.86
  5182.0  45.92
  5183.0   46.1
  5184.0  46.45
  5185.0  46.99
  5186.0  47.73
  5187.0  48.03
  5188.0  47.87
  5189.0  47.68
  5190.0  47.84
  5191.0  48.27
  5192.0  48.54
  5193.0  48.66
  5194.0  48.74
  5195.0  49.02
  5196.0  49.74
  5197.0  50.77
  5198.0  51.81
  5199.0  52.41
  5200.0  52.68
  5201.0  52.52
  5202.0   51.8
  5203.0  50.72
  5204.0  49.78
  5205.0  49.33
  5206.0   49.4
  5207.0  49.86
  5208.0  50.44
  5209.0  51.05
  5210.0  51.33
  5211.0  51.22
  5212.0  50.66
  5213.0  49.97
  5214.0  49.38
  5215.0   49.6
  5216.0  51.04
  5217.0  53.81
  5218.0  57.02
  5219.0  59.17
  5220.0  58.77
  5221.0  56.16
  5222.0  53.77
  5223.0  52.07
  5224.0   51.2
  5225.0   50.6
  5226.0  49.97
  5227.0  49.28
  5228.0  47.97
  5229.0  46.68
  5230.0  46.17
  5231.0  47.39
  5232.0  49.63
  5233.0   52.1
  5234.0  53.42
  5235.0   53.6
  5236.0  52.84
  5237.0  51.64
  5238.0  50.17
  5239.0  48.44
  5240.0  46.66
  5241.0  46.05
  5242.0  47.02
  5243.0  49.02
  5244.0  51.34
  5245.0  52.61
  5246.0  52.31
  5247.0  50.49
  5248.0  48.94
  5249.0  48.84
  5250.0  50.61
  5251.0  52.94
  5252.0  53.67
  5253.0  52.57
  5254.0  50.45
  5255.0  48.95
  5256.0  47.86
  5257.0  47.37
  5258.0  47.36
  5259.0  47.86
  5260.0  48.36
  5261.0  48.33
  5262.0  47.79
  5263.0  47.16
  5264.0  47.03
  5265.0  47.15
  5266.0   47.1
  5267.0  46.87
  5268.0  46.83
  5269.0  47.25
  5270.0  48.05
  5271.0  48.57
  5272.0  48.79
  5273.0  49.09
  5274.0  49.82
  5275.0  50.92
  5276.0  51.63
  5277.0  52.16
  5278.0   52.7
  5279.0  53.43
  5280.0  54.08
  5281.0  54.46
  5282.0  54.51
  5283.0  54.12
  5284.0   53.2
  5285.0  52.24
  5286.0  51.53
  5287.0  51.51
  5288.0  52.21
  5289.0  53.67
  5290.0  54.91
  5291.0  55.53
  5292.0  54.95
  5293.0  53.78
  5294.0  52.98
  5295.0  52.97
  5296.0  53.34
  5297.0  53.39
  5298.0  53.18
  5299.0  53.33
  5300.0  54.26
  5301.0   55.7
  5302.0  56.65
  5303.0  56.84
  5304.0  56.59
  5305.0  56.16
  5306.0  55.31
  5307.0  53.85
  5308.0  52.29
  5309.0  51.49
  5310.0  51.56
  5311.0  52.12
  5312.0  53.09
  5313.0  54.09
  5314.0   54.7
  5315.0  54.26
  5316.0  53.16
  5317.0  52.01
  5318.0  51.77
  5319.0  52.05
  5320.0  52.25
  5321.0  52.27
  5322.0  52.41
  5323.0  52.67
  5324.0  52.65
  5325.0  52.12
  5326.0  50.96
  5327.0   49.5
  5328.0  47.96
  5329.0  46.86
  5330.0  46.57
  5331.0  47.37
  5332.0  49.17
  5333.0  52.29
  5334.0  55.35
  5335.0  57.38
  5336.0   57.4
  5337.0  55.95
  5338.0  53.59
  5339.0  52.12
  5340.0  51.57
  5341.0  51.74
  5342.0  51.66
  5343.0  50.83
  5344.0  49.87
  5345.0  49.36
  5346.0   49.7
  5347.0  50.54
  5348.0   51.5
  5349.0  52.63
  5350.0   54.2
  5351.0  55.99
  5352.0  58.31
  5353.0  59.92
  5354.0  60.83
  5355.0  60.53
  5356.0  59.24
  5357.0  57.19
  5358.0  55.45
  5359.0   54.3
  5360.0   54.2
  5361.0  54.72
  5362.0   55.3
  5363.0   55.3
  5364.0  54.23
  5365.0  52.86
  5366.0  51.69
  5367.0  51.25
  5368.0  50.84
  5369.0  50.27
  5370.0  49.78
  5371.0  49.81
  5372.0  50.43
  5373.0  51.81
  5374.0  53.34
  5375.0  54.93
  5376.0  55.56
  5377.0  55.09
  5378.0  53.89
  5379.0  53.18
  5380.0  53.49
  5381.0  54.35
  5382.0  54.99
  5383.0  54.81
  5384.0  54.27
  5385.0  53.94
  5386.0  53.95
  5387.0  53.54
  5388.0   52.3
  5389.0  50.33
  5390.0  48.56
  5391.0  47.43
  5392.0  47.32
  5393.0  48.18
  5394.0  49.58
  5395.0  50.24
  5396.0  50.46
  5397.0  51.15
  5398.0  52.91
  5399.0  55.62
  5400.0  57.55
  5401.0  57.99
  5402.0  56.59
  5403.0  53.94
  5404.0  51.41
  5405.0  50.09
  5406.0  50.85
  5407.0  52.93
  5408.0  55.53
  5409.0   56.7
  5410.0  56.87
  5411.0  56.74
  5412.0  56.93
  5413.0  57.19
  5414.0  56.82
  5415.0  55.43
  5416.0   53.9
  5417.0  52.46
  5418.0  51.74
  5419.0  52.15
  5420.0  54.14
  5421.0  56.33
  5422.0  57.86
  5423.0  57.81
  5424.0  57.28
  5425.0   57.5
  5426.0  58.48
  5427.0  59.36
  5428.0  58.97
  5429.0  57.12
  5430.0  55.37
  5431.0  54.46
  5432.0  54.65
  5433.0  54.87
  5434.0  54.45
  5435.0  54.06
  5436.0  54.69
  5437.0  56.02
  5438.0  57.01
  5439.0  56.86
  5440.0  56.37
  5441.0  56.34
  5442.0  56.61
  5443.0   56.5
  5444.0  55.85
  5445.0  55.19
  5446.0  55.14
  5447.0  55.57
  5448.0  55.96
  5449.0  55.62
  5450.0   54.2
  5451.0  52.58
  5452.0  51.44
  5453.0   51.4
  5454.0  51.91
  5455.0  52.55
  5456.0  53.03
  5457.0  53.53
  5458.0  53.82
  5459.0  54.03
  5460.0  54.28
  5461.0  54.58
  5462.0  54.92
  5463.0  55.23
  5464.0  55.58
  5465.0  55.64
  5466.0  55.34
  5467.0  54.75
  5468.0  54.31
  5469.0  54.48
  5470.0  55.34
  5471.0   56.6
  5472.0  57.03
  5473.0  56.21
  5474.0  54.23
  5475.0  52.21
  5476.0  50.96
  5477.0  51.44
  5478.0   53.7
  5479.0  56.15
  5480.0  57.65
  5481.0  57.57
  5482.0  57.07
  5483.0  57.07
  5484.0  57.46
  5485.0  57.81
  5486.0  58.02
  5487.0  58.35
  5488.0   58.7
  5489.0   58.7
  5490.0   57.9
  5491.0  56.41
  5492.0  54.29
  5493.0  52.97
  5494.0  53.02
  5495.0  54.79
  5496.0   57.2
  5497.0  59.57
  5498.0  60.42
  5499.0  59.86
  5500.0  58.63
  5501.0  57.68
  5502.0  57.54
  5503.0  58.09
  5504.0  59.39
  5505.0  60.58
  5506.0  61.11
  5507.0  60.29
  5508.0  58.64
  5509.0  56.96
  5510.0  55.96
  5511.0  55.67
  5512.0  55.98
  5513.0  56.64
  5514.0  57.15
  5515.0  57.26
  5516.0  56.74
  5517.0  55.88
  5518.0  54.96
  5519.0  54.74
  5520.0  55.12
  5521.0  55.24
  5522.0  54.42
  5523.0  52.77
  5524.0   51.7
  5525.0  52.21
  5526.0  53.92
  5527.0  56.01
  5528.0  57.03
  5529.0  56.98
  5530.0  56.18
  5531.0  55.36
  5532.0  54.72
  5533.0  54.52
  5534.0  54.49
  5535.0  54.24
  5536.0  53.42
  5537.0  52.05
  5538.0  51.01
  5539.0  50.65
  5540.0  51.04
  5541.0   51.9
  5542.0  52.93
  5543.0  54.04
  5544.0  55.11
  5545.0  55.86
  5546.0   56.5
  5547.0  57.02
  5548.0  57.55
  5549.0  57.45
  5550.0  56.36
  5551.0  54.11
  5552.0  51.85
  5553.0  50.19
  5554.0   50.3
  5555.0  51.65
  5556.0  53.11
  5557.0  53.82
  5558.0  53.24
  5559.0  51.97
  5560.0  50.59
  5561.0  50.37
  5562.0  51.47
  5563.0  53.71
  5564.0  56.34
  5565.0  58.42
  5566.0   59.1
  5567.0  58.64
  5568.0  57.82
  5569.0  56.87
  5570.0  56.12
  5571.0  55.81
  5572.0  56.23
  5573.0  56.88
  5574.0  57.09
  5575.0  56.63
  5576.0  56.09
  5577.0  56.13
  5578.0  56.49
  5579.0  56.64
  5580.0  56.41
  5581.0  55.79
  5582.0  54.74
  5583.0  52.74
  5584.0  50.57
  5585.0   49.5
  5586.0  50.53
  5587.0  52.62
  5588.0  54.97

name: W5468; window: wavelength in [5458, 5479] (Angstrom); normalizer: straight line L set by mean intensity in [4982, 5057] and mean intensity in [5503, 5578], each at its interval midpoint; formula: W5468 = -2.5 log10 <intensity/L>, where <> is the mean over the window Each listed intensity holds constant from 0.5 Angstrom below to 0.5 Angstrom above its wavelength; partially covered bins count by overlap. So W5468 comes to 0.00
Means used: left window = 49.1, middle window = 54.6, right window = 55.2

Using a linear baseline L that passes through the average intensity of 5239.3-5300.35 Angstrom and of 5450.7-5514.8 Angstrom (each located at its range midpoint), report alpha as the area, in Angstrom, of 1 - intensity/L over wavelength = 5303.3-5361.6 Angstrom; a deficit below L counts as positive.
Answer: -1.0 Angstrom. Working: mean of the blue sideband 50.7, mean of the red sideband 56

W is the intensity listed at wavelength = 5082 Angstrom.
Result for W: 51.25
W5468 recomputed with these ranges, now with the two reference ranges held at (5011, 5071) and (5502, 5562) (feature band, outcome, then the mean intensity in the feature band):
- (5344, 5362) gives -0.06 mag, 55.1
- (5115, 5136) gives 0.05 mag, 46.4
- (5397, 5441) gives -0.05 mag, 55.4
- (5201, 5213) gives -0.01 mag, 50.6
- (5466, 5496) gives -0.03 mag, 55.7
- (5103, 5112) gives -0.08 mag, 52.3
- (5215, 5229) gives -0.06 mag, 52.8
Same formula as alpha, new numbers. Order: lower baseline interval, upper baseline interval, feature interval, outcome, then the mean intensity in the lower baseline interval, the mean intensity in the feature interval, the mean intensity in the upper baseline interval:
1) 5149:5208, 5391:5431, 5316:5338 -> 0.1 Angstrom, 47.8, 51.8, 54.5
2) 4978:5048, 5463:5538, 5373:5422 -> 0.9 Angstrom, 49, 53.5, 56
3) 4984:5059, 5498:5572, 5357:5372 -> 0.1 Angstrom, 49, 52.9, 55.3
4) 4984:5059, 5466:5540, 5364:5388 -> 0.5 Angstrom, 49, 53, 55.9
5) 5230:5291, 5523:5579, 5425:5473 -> -1.9 Angstrom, 50.3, 55.2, 54.6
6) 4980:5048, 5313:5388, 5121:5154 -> 1.9 Angstrom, 49.2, 47.6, 53.1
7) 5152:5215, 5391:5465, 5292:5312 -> -1.1 Angstrom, 48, 54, 54.6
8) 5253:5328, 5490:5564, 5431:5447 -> -0.5 Angstrom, 51.8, 55.6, 55.1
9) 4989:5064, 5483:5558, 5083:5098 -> -0.3 Angstrom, 48.7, 50.4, 55.6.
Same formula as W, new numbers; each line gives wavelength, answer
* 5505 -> 60.58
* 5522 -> 54.42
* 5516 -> 56.74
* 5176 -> 46.98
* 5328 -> 47.96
